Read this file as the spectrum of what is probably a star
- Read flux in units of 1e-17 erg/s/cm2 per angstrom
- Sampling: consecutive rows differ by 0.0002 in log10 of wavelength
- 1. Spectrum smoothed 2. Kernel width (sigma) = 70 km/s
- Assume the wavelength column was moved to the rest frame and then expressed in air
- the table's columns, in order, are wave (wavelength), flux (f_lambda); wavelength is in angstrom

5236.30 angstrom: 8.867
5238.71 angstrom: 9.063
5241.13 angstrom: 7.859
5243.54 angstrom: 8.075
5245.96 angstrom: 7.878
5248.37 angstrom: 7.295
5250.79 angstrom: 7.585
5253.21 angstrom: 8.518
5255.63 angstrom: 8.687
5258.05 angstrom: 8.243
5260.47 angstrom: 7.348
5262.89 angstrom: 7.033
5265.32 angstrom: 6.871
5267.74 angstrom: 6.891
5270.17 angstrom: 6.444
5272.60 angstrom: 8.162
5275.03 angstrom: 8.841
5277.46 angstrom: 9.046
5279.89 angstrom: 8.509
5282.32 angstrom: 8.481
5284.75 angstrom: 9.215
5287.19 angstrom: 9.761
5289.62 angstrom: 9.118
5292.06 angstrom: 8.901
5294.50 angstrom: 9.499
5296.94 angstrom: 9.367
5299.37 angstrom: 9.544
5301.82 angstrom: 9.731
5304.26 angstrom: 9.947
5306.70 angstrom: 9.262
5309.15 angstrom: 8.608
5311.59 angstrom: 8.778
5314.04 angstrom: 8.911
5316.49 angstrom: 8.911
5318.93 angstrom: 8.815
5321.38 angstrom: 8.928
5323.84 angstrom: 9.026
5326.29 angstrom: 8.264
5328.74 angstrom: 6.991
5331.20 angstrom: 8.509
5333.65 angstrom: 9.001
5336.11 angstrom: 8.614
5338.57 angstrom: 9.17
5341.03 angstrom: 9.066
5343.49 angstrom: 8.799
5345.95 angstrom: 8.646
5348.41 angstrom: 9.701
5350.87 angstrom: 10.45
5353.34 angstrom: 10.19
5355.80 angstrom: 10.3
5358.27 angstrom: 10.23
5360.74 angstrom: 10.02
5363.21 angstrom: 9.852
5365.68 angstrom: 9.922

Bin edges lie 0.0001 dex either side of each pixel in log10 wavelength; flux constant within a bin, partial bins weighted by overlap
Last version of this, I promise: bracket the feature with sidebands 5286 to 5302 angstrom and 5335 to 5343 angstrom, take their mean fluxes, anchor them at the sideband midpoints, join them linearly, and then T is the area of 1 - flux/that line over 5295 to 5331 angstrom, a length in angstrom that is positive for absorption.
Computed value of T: 1.1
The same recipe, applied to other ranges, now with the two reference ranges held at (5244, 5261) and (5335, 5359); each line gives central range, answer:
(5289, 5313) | -1.4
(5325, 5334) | 1.1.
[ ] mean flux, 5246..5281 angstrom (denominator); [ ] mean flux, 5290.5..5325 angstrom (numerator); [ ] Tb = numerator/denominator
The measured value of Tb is 1.17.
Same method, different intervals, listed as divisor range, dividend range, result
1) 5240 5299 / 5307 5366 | 1.11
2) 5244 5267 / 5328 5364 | 1.21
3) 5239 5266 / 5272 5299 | 1.15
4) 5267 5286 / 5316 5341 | 1.05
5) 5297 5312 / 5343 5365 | 1.05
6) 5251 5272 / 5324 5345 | 1.14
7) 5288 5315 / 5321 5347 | 0.93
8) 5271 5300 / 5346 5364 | 1.11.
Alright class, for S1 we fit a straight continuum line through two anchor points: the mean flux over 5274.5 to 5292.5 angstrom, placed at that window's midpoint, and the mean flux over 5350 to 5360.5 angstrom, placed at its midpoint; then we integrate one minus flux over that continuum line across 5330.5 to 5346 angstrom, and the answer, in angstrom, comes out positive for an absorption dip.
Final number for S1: 1.7 angstrom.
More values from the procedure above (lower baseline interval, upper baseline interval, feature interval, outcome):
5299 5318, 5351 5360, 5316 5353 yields 3.4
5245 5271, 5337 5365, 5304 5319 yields -0.4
